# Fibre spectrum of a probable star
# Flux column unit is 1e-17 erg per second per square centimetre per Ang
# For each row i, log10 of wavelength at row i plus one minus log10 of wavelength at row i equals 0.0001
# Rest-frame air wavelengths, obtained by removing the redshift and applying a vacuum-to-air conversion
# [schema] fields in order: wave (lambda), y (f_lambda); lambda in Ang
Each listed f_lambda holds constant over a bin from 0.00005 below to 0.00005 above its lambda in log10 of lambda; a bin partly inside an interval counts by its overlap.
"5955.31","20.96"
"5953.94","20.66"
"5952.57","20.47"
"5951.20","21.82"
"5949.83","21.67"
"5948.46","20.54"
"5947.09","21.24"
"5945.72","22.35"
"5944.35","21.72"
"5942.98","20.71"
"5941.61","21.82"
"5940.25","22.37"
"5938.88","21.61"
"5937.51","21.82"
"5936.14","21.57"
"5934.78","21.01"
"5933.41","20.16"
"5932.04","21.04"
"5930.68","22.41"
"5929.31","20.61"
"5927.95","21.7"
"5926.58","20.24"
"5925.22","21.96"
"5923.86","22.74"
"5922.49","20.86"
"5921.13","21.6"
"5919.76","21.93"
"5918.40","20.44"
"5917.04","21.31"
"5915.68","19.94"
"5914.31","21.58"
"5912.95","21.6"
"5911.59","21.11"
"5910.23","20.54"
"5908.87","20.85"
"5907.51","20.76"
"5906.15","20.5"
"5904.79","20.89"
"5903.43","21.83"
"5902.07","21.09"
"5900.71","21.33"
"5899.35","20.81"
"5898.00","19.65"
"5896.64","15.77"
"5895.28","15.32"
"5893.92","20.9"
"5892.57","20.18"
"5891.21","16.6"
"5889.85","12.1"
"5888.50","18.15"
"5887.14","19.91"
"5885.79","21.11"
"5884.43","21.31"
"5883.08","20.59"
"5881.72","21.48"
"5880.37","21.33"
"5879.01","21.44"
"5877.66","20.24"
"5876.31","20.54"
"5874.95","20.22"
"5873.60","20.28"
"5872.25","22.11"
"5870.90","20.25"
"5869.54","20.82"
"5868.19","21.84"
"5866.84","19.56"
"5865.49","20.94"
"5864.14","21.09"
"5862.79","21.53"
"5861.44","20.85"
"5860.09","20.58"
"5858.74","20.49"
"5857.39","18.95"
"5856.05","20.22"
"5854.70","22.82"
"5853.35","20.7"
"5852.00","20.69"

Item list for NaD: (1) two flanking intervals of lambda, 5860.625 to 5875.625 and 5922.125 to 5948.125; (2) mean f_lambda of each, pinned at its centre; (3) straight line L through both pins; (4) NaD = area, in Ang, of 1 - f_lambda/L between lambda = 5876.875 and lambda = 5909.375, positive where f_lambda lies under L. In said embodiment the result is 2.1 Ang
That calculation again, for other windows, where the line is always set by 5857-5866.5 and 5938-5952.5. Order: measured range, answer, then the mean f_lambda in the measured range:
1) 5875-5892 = 1.0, 19.6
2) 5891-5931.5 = 1.1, 20.6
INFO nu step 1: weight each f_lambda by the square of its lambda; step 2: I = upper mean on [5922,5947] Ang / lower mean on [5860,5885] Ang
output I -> 1.0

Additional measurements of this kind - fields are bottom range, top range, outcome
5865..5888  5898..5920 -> 1.02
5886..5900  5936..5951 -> 1.22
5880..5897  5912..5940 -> 1.15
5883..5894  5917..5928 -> 1.15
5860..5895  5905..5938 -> 1.07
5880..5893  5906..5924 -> 1.11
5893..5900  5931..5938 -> 1.16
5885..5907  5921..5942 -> 1.13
